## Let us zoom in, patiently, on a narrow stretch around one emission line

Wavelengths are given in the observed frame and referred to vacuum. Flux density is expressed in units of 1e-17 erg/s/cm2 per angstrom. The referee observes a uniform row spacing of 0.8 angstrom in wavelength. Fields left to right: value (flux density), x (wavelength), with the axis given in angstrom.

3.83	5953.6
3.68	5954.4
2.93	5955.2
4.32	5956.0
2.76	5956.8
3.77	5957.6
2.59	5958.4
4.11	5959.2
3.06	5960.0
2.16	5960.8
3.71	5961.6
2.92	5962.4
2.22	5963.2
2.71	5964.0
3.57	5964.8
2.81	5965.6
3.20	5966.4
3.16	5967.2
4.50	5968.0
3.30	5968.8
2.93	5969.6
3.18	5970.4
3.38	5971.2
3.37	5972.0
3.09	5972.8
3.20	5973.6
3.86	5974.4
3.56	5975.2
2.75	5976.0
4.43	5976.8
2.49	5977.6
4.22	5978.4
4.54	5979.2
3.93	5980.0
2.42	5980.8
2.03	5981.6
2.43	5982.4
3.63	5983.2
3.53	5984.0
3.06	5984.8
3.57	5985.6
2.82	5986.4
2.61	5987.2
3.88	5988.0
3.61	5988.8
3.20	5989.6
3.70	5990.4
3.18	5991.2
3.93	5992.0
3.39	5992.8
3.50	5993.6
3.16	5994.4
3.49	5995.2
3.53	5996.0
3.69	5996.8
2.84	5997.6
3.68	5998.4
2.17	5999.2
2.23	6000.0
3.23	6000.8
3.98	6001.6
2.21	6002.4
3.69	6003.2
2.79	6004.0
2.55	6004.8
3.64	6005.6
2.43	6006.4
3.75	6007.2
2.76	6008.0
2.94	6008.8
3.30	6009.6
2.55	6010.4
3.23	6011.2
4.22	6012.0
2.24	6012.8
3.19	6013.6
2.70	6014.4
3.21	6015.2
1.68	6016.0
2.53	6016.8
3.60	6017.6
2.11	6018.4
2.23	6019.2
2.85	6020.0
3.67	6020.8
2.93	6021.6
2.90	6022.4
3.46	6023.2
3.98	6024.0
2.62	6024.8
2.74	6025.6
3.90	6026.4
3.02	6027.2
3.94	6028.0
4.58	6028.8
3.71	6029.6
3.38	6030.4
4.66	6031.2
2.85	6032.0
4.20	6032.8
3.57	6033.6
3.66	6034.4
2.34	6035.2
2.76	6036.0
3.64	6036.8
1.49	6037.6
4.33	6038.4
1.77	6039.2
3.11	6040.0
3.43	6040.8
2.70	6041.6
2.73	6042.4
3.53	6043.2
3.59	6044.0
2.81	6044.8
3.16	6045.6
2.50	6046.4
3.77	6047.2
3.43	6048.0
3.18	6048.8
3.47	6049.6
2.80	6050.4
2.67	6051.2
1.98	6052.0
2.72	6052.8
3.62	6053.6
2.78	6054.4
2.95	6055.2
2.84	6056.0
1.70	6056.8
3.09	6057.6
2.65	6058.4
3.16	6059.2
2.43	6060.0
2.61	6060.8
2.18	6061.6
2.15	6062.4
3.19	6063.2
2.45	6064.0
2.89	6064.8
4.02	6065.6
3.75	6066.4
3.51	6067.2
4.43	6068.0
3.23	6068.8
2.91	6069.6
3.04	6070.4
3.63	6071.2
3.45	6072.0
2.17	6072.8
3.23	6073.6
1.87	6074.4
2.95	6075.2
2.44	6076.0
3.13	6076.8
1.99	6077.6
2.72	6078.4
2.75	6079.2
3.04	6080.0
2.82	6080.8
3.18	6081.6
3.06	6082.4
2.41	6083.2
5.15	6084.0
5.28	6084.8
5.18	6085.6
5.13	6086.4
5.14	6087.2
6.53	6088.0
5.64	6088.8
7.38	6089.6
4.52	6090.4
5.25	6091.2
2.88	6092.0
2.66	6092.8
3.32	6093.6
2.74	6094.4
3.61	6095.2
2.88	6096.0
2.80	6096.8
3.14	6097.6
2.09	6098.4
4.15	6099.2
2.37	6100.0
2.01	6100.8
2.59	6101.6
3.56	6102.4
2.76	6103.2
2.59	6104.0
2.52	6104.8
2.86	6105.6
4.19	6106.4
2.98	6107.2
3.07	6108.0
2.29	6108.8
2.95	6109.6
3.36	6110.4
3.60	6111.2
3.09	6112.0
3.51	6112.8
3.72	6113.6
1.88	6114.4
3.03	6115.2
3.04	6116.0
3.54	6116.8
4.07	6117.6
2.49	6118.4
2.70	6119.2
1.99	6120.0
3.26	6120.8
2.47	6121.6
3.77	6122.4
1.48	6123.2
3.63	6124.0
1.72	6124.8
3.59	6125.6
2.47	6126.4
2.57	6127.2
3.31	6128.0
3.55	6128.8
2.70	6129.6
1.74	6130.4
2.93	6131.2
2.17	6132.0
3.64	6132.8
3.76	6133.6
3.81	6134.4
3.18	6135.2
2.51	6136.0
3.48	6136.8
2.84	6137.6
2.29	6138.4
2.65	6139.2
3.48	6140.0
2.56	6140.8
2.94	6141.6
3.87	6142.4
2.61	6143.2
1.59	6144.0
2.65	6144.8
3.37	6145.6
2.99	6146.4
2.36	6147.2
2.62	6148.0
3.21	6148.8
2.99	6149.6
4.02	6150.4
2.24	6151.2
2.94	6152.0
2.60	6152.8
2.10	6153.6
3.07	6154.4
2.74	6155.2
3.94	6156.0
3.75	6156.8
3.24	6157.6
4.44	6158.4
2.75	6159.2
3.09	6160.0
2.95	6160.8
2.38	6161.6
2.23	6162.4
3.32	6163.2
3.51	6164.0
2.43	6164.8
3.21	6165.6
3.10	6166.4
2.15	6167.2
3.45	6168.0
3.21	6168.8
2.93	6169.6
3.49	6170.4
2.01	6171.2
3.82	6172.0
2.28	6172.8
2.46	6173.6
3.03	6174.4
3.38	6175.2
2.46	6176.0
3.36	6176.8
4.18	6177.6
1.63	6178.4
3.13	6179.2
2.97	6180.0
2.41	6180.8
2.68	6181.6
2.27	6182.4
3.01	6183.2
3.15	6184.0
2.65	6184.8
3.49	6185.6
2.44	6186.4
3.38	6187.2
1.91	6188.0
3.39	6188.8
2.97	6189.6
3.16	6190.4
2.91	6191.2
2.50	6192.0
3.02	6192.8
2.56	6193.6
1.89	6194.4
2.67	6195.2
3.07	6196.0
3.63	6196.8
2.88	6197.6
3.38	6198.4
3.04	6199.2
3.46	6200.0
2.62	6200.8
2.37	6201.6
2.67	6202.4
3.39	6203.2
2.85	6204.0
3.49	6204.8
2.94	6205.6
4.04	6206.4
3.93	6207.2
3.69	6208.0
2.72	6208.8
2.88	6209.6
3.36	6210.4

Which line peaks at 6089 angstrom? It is [O III] 5007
